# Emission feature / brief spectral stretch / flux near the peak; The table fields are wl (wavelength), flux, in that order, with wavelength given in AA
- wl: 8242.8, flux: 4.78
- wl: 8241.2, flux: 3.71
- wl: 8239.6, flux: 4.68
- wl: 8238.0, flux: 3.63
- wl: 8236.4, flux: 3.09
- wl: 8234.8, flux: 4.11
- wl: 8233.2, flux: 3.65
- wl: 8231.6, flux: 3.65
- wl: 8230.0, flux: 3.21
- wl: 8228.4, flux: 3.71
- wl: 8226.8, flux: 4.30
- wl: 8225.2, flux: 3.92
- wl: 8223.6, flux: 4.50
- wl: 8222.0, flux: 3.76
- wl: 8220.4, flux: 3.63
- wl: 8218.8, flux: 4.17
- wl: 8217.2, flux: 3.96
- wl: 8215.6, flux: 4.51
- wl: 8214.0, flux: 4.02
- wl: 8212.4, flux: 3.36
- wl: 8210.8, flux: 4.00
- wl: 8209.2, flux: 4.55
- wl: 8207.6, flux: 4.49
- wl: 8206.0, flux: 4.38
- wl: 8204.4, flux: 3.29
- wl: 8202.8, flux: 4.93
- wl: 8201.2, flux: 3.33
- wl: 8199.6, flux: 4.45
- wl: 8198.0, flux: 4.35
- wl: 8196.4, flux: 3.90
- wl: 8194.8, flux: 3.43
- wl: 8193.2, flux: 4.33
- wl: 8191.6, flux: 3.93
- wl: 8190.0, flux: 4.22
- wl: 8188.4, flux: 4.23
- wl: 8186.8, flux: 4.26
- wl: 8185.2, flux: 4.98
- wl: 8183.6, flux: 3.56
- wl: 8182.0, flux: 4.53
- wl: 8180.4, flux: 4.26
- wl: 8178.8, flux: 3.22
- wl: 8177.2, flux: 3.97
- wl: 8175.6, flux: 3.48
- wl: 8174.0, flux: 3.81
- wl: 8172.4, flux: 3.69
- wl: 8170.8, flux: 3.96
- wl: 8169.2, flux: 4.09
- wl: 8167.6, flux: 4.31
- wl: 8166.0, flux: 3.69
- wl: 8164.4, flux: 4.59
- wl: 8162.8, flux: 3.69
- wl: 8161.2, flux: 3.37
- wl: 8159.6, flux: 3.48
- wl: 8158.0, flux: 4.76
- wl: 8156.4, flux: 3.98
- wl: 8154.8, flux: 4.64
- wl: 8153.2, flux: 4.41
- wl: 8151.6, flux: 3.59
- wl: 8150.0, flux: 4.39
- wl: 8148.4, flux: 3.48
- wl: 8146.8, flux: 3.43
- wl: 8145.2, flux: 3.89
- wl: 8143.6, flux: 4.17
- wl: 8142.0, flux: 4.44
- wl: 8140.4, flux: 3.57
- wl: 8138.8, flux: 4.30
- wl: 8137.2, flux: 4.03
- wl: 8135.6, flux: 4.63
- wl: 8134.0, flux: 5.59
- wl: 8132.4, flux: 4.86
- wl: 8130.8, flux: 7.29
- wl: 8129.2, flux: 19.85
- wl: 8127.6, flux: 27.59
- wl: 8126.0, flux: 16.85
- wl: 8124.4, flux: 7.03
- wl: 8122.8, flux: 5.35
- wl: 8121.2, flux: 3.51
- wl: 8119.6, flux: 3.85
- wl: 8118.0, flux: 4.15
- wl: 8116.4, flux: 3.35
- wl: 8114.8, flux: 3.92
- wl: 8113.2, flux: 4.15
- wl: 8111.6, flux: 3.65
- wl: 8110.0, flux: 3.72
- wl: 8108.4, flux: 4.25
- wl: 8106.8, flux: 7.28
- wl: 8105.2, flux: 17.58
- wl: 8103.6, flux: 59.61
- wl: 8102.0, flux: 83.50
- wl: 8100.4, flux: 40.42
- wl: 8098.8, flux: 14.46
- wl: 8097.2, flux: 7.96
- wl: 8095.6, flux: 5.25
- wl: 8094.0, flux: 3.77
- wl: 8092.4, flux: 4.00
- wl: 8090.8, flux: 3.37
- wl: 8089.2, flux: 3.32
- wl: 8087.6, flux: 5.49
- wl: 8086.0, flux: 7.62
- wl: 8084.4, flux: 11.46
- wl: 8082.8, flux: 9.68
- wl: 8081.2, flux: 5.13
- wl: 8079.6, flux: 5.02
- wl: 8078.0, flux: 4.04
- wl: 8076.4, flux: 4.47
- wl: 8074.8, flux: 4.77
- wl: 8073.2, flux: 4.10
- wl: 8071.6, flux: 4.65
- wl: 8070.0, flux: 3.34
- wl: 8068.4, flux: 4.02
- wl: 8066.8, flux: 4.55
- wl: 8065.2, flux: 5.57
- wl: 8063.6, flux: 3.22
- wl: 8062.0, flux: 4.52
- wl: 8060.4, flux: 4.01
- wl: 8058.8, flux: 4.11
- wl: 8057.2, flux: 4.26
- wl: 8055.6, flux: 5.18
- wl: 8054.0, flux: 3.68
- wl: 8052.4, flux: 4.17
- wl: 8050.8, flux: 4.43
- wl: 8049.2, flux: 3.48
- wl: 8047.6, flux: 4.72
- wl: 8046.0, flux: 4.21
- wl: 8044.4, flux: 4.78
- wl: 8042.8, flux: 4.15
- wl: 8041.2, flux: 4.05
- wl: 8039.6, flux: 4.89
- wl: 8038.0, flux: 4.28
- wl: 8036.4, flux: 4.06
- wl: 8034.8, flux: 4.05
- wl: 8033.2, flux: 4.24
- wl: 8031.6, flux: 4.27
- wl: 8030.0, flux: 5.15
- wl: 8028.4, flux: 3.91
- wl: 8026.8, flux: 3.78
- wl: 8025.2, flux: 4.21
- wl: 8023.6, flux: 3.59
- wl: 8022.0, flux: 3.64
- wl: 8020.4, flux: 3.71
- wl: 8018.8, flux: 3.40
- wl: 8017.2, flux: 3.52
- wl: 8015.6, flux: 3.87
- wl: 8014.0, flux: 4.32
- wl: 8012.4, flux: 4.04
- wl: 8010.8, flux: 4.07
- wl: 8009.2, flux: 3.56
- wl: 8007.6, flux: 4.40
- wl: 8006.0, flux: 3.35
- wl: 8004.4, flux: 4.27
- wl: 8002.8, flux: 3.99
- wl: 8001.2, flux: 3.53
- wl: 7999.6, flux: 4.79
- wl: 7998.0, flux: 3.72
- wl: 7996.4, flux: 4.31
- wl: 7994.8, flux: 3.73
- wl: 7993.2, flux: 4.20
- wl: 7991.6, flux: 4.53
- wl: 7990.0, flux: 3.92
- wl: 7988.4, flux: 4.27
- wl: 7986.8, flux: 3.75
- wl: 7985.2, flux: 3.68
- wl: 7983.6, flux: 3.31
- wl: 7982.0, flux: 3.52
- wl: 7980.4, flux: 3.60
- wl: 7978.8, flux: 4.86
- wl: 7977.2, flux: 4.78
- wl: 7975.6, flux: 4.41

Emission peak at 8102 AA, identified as H-alpha 6563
